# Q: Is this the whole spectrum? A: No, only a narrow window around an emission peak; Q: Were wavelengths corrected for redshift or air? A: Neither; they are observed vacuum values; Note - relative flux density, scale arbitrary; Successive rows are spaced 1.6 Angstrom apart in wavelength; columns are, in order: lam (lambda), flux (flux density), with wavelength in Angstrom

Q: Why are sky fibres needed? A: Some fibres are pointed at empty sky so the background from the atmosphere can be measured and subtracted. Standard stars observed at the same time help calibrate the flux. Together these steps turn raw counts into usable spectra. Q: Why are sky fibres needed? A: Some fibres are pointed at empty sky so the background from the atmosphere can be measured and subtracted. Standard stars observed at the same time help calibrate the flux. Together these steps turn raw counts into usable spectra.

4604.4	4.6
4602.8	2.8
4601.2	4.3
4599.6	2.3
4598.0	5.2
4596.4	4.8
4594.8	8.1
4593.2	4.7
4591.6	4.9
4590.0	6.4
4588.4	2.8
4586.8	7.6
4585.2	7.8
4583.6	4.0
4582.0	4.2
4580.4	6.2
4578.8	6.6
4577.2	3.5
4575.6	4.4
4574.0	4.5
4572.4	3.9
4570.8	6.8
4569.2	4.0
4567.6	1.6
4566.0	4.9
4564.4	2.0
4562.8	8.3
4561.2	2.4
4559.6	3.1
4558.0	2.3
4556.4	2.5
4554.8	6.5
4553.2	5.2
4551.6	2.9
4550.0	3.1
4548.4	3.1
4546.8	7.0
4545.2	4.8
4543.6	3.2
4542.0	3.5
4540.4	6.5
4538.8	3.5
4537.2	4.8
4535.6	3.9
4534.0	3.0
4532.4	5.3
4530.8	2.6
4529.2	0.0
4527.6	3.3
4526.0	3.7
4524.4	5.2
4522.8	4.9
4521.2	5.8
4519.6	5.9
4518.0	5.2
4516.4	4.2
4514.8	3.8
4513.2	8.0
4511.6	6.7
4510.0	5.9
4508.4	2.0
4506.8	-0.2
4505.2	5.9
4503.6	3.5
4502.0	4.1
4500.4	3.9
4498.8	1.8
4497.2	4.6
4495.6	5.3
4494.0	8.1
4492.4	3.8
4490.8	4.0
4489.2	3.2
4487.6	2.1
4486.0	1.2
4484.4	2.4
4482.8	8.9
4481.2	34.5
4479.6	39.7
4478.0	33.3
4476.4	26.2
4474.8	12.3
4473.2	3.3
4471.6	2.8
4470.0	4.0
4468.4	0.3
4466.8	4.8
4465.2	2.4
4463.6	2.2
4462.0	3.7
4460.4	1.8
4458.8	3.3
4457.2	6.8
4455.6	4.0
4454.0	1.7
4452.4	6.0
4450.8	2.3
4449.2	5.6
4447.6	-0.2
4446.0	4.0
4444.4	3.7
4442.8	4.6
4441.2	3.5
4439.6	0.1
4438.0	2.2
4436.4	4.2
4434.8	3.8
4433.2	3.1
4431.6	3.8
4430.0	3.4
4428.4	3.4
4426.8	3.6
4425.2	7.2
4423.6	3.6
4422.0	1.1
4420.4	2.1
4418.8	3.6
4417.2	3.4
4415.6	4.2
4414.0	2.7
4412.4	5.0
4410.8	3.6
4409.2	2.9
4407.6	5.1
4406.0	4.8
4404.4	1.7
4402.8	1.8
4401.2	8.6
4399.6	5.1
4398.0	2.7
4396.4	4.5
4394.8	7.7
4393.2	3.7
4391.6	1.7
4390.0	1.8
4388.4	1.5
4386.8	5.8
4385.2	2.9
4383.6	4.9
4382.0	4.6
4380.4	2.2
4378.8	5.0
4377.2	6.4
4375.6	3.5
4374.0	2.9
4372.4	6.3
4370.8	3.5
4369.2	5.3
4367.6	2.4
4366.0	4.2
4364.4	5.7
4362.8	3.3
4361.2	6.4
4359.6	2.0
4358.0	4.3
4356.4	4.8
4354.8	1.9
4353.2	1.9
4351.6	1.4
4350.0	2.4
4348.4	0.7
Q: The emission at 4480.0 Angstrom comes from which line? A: [O II]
